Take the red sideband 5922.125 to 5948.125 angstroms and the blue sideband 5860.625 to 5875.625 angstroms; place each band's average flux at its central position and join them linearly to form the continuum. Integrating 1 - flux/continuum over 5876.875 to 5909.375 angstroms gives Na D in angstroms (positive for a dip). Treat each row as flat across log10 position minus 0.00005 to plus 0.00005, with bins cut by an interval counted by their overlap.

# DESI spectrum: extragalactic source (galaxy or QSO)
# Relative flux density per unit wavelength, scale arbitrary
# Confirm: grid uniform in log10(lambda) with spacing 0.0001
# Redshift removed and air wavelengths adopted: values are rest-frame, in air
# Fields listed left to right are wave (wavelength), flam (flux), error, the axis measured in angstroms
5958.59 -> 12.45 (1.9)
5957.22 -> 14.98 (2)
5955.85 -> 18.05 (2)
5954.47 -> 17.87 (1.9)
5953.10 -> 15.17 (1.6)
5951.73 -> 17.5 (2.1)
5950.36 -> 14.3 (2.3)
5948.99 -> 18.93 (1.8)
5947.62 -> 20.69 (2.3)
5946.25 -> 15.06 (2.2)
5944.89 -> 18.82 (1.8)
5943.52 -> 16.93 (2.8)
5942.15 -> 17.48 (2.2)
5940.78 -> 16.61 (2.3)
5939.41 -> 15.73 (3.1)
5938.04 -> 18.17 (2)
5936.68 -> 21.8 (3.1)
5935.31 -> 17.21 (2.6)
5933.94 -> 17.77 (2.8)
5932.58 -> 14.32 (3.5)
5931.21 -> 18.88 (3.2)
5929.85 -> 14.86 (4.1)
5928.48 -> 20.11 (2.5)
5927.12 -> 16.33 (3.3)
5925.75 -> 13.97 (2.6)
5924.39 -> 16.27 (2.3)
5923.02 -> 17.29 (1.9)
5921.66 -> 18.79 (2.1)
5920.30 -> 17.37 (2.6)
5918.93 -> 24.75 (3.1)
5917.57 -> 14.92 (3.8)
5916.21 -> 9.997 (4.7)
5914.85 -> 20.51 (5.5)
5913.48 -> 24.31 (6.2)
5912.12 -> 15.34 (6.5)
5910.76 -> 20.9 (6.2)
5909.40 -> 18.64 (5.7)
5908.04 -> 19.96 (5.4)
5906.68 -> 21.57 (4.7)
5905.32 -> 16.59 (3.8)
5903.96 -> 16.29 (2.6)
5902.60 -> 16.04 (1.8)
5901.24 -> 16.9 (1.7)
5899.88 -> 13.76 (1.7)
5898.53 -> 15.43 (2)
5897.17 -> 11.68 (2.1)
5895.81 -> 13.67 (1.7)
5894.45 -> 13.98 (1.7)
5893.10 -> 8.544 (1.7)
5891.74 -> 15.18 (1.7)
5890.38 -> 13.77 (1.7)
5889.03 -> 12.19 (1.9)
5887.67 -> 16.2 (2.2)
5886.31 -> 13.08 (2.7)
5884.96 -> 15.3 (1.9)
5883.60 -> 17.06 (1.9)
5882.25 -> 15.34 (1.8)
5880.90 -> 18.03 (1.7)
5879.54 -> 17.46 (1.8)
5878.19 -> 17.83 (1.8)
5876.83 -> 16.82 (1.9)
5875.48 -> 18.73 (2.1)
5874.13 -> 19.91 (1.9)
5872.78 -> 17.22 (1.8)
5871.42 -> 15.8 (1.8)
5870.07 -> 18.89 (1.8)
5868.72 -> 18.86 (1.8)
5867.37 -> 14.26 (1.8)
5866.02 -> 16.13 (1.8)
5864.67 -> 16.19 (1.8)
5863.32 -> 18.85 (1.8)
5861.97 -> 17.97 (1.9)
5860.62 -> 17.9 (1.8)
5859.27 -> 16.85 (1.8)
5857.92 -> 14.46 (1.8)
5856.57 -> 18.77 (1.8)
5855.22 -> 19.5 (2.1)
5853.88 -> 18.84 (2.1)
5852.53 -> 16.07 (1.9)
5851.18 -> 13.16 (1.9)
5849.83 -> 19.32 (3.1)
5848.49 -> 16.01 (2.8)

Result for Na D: 3.46 angstroms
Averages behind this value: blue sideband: 17.5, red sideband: 17.3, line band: 15.6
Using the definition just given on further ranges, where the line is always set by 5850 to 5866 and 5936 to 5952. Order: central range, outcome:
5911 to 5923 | -0.5 angstroms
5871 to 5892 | 1.3 angstroms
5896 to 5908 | 0.9 angstroms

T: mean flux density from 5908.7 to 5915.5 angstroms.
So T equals 19.9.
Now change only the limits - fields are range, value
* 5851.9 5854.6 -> 17.6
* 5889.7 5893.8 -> 12.5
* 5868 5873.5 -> 17.7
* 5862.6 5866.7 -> 17.1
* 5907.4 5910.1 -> 19.3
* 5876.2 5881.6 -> 17.5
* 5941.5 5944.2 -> 17.2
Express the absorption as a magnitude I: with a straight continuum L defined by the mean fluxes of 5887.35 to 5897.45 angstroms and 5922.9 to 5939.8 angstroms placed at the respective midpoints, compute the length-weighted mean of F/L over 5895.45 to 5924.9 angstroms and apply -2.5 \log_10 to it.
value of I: -0.162 mag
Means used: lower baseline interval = 13.1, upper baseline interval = 17.1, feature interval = 17.4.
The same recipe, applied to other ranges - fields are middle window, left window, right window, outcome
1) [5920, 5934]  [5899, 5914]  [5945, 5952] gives 0.06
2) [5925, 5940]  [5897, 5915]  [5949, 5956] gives 0.00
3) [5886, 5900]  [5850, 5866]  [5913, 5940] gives 0.28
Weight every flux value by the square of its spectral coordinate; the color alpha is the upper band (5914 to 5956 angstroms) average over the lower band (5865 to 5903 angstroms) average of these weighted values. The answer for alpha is 1.13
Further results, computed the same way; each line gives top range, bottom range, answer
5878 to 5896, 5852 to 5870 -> 0.86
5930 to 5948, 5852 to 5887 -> 1.05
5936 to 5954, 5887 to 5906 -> 1.24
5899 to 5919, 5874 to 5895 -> 1.16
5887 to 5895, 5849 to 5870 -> 0.78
